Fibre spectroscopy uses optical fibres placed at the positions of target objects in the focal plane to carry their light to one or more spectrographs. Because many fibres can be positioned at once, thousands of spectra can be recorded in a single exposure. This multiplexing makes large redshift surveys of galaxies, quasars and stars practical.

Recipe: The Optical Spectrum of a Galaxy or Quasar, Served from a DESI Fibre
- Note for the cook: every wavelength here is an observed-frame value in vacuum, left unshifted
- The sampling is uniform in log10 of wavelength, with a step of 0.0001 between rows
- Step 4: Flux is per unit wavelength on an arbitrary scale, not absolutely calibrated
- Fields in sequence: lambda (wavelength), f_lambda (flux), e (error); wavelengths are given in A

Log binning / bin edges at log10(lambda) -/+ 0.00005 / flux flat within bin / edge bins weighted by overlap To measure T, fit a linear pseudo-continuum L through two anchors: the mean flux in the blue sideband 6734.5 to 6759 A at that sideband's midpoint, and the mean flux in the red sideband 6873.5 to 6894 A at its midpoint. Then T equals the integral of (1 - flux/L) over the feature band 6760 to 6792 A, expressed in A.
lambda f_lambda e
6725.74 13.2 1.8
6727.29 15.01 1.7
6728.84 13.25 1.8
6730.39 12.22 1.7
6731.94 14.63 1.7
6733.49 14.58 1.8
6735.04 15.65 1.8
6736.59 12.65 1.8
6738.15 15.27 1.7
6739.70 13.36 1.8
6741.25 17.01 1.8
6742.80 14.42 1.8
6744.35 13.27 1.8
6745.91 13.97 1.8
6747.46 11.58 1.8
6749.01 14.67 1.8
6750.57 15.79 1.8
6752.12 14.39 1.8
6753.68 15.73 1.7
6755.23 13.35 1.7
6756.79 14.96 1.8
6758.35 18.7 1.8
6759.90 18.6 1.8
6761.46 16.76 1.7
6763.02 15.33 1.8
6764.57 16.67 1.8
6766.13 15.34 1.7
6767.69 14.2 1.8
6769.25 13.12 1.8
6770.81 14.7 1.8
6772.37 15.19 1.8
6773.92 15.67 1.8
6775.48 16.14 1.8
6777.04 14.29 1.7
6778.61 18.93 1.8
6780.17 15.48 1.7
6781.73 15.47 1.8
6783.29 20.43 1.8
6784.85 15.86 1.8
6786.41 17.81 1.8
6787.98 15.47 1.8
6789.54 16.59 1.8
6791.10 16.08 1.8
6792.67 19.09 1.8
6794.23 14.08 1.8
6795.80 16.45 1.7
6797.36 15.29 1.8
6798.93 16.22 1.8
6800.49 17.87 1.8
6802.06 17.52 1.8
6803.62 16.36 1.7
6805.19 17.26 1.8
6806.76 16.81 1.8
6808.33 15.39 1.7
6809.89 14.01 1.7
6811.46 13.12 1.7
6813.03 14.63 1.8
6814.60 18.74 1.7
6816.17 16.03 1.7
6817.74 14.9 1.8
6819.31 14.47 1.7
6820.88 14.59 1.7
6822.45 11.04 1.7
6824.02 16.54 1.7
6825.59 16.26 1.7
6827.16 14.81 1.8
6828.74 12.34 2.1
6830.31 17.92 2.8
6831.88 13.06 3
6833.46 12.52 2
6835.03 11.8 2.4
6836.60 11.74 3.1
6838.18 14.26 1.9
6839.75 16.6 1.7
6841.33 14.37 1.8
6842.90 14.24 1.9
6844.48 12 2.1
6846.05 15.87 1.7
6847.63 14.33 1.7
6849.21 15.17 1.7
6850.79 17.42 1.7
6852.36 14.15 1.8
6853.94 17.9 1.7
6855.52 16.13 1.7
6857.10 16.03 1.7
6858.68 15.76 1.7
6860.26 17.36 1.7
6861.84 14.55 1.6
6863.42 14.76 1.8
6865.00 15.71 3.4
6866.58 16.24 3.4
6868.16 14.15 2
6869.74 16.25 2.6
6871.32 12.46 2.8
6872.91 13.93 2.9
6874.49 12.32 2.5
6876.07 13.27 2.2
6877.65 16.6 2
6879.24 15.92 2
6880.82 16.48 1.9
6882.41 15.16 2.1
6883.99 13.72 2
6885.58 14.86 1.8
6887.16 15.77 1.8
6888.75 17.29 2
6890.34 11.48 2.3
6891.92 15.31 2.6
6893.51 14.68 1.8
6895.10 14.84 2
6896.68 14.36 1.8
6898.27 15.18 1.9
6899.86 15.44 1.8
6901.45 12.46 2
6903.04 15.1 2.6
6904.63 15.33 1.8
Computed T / -3.0 A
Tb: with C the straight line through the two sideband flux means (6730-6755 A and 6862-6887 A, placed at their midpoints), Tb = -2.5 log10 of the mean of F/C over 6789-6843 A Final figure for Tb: -0.05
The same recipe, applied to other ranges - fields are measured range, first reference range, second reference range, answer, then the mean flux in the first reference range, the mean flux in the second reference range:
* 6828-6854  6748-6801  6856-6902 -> 0.07 mag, 16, 14.9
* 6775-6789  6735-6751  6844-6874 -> -0.14 mag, 14.2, 15.3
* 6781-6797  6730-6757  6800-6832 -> -0.12 mag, 14.3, 15.4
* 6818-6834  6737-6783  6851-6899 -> 0.06 mag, 15.3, 15.1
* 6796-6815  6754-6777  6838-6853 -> -0.06 mag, 15.6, 14.9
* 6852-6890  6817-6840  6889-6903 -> -0.07 mag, 14.1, 14.4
